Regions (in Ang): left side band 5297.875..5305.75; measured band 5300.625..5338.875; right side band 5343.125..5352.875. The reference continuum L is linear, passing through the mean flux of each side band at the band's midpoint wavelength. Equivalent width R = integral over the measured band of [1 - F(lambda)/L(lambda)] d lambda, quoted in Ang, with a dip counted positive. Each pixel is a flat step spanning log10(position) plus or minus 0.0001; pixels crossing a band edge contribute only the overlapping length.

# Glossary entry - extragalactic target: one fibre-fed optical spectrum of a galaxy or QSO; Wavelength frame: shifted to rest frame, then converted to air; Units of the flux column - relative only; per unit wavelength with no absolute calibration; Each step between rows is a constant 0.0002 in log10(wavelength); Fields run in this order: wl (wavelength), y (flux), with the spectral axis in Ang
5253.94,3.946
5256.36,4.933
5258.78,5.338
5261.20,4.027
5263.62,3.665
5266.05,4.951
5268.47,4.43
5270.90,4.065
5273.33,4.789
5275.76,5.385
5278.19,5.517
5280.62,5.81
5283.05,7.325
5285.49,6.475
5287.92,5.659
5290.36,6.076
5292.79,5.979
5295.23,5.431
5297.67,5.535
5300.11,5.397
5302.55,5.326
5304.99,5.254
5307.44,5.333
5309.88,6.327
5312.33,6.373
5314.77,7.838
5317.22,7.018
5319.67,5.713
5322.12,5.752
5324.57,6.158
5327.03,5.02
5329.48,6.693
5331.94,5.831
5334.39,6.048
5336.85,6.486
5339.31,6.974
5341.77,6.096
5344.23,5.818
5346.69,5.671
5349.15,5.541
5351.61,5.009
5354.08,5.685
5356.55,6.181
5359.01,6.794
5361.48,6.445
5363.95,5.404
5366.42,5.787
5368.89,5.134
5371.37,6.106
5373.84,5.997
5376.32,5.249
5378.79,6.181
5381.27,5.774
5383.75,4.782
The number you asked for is -4.7 Ang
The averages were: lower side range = 5.36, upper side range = 5.51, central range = 6.08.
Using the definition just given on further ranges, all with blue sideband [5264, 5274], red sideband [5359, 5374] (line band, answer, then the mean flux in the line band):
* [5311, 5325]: -3.57 Ang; 6.49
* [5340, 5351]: -0.44 Ang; 5.8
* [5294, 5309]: -1.40 Ang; 5.4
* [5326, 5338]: -1.44 Ang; 6.03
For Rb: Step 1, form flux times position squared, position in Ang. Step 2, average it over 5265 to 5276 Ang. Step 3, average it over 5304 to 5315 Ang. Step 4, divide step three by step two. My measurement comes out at 1.3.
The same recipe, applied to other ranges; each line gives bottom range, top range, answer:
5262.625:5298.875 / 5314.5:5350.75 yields 1.15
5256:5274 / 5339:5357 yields 1.33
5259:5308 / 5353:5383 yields 1.14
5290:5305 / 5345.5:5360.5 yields 1.07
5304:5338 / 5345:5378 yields 0.96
